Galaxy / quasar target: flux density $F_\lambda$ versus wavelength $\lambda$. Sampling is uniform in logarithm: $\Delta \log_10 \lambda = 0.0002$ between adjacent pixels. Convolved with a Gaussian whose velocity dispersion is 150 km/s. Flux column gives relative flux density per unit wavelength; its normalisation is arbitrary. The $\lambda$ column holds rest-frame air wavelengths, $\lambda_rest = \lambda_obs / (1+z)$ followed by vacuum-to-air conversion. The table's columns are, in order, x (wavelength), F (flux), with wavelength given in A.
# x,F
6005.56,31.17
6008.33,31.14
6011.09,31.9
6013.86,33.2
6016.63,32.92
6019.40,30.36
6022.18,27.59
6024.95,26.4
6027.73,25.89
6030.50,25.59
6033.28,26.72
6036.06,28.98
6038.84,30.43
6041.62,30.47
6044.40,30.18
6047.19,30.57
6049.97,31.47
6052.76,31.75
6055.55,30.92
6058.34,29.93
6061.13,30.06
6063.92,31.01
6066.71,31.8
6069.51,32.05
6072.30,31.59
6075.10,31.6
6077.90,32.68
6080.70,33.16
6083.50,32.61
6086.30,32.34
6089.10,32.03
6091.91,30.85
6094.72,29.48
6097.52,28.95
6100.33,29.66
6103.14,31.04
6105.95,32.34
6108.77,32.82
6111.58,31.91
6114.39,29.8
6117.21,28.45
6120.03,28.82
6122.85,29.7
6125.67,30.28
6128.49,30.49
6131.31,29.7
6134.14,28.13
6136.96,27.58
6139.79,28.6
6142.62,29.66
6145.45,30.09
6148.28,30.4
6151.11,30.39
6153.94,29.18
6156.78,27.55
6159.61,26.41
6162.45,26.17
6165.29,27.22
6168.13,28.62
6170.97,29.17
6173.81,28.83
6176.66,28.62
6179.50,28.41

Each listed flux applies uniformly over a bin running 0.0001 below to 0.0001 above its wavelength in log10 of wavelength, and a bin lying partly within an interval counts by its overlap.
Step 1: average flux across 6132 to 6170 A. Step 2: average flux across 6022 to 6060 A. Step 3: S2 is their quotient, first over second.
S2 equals 0.98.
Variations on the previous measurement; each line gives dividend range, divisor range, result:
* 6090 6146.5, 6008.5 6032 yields 1.02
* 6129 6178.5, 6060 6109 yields 0.91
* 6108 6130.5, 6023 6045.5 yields 1.08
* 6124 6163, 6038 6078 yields 0.93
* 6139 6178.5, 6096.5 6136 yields 0.95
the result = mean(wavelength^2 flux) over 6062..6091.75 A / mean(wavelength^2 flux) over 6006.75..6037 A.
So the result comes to 1.12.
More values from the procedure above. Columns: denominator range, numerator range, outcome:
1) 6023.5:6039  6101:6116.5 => 1.19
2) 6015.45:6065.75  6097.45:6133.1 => 1.05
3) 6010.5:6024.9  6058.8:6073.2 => 1.03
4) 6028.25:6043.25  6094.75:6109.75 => 1.11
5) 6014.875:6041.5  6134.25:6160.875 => 1.05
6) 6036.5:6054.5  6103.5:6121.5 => 1.02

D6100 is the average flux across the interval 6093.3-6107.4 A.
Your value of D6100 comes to 30.3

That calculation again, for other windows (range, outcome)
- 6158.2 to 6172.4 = 27.5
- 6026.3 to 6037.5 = 26.8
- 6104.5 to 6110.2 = 32.6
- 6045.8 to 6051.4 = 31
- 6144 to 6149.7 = 30.3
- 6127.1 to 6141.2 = 28.9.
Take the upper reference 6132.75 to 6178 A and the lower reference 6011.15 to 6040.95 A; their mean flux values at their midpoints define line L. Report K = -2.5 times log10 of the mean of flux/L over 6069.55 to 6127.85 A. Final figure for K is -0.08 mag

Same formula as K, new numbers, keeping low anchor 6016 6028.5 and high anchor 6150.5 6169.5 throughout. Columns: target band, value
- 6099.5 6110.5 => -0.13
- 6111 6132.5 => -0.07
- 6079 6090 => -0.16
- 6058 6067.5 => -0.09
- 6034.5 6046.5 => -0.06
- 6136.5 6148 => -0.05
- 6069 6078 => -0.13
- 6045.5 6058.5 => -0.10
